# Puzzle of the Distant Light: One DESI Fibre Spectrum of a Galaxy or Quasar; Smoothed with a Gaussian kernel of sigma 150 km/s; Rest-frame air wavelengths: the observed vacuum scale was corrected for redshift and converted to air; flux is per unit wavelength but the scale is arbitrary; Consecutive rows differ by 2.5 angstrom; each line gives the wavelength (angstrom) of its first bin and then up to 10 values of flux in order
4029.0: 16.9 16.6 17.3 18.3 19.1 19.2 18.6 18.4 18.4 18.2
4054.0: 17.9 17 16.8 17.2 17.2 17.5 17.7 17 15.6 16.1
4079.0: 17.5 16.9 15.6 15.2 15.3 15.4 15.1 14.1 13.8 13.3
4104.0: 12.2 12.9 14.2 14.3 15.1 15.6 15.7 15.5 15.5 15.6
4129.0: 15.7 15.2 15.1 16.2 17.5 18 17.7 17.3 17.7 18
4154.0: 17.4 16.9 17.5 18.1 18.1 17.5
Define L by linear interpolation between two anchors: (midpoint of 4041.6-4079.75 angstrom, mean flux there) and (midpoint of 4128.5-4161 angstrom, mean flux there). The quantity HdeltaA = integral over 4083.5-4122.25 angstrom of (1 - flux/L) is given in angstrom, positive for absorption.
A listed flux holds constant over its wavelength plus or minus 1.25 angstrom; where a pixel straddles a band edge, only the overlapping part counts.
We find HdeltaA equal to 6.02 angstrom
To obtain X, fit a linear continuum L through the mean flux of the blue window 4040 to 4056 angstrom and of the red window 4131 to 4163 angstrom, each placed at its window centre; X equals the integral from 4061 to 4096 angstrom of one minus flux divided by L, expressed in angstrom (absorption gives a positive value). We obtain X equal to 3.3 angstrom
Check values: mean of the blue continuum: 18.4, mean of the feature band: 16.3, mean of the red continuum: 17.2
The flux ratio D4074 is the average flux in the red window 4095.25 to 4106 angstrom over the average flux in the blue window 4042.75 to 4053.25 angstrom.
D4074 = 0.72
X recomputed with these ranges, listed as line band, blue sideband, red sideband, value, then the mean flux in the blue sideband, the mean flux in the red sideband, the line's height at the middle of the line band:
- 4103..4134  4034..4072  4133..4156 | 4.6 angstrom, 17.9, 17.2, 17.4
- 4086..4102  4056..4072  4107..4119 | 1.1 angstrom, 17.2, 14.8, 15.7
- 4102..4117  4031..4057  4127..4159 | 2.9 angstrom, 18.2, 16.9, 17.3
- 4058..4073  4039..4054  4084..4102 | -0.2 angstrom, 18.6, 14.7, 17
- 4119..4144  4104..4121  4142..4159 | -0.1 angstrom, 14.5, 17.5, 16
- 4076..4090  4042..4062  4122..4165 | 1.1 angstrom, 17.9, 16.9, 17.5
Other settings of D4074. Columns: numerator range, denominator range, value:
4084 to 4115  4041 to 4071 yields 0.80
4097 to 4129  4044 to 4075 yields 0.83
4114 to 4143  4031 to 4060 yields 0.88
